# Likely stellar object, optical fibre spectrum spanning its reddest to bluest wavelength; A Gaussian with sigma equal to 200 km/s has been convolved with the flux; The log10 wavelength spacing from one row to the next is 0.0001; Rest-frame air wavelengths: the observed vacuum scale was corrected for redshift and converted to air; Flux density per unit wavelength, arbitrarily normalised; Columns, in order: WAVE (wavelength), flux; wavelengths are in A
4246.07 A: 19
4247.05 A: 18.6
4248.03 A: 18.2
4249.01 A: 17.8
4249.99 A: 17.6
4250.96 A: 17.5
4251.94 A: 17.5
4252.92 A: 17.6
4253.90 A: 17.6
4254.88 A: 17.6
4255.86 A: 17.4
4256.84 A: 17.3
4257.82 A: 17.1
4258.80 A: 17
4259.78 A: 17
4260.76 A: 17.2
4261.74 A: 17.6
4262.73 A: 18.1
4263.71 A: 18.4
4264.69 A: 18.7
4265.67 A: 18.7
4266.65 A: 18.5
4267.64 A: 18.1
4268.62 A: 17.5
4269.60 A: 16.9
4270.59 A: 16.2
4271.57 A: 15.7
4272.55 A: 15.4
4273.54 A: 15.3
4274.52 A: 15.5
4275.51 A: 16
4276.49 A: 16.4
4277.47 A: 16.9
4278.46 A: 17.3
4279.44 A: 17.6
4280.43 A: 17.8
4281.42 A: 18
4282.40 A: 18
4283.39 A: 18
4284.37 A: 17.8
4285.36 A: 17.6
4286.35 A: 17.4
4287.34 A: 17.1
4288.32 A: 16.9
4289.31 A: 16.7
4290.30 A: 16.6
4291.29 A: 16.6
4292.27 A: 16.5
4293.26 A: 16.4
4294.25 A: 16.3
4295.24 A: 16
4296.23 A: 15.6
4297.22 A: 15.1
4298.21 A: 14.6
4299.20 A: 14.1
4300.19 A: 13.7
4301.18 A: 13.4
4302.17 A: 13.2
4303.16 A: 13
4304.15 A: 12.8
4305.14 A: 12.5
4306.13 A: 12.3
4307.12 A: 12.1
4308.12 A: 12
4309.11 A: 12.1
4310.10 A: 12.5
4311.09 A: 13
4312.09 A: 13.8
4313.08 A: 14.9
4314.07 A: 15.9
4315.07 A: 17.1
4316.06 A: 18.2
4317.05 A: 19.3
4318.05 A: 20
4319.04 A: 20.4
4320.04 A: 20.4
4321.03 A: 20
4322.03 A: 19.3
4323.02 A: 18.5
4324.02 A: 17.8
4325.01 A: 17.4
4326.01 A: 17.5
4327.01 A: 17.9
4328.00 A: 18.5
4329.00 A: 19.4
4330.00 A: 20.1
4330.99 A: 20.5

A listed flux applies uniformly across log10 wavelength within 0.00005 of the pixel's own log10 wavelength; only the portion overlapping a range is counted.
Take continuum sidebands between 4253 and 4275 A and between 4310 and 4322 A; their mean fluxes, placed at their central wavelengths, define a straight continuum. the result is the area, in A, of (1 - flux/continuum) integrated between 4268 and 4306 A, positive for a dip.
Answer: 2.9 A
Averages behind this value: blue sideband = 17.2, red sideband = 17.4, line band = 16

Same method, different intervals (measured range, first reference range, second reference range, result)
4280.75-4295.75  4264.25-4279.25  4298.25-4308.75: -2.23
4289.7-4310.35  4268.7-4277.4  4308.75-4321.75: 2.93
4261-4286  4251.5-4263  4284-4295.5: -0.25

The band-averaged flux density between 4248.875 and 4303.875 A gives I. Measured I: 16.7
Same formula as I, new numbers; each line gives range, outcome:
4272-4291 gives 17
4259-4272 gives 17.6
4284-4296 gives 16.8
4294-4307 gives 14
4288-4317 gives 14.7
